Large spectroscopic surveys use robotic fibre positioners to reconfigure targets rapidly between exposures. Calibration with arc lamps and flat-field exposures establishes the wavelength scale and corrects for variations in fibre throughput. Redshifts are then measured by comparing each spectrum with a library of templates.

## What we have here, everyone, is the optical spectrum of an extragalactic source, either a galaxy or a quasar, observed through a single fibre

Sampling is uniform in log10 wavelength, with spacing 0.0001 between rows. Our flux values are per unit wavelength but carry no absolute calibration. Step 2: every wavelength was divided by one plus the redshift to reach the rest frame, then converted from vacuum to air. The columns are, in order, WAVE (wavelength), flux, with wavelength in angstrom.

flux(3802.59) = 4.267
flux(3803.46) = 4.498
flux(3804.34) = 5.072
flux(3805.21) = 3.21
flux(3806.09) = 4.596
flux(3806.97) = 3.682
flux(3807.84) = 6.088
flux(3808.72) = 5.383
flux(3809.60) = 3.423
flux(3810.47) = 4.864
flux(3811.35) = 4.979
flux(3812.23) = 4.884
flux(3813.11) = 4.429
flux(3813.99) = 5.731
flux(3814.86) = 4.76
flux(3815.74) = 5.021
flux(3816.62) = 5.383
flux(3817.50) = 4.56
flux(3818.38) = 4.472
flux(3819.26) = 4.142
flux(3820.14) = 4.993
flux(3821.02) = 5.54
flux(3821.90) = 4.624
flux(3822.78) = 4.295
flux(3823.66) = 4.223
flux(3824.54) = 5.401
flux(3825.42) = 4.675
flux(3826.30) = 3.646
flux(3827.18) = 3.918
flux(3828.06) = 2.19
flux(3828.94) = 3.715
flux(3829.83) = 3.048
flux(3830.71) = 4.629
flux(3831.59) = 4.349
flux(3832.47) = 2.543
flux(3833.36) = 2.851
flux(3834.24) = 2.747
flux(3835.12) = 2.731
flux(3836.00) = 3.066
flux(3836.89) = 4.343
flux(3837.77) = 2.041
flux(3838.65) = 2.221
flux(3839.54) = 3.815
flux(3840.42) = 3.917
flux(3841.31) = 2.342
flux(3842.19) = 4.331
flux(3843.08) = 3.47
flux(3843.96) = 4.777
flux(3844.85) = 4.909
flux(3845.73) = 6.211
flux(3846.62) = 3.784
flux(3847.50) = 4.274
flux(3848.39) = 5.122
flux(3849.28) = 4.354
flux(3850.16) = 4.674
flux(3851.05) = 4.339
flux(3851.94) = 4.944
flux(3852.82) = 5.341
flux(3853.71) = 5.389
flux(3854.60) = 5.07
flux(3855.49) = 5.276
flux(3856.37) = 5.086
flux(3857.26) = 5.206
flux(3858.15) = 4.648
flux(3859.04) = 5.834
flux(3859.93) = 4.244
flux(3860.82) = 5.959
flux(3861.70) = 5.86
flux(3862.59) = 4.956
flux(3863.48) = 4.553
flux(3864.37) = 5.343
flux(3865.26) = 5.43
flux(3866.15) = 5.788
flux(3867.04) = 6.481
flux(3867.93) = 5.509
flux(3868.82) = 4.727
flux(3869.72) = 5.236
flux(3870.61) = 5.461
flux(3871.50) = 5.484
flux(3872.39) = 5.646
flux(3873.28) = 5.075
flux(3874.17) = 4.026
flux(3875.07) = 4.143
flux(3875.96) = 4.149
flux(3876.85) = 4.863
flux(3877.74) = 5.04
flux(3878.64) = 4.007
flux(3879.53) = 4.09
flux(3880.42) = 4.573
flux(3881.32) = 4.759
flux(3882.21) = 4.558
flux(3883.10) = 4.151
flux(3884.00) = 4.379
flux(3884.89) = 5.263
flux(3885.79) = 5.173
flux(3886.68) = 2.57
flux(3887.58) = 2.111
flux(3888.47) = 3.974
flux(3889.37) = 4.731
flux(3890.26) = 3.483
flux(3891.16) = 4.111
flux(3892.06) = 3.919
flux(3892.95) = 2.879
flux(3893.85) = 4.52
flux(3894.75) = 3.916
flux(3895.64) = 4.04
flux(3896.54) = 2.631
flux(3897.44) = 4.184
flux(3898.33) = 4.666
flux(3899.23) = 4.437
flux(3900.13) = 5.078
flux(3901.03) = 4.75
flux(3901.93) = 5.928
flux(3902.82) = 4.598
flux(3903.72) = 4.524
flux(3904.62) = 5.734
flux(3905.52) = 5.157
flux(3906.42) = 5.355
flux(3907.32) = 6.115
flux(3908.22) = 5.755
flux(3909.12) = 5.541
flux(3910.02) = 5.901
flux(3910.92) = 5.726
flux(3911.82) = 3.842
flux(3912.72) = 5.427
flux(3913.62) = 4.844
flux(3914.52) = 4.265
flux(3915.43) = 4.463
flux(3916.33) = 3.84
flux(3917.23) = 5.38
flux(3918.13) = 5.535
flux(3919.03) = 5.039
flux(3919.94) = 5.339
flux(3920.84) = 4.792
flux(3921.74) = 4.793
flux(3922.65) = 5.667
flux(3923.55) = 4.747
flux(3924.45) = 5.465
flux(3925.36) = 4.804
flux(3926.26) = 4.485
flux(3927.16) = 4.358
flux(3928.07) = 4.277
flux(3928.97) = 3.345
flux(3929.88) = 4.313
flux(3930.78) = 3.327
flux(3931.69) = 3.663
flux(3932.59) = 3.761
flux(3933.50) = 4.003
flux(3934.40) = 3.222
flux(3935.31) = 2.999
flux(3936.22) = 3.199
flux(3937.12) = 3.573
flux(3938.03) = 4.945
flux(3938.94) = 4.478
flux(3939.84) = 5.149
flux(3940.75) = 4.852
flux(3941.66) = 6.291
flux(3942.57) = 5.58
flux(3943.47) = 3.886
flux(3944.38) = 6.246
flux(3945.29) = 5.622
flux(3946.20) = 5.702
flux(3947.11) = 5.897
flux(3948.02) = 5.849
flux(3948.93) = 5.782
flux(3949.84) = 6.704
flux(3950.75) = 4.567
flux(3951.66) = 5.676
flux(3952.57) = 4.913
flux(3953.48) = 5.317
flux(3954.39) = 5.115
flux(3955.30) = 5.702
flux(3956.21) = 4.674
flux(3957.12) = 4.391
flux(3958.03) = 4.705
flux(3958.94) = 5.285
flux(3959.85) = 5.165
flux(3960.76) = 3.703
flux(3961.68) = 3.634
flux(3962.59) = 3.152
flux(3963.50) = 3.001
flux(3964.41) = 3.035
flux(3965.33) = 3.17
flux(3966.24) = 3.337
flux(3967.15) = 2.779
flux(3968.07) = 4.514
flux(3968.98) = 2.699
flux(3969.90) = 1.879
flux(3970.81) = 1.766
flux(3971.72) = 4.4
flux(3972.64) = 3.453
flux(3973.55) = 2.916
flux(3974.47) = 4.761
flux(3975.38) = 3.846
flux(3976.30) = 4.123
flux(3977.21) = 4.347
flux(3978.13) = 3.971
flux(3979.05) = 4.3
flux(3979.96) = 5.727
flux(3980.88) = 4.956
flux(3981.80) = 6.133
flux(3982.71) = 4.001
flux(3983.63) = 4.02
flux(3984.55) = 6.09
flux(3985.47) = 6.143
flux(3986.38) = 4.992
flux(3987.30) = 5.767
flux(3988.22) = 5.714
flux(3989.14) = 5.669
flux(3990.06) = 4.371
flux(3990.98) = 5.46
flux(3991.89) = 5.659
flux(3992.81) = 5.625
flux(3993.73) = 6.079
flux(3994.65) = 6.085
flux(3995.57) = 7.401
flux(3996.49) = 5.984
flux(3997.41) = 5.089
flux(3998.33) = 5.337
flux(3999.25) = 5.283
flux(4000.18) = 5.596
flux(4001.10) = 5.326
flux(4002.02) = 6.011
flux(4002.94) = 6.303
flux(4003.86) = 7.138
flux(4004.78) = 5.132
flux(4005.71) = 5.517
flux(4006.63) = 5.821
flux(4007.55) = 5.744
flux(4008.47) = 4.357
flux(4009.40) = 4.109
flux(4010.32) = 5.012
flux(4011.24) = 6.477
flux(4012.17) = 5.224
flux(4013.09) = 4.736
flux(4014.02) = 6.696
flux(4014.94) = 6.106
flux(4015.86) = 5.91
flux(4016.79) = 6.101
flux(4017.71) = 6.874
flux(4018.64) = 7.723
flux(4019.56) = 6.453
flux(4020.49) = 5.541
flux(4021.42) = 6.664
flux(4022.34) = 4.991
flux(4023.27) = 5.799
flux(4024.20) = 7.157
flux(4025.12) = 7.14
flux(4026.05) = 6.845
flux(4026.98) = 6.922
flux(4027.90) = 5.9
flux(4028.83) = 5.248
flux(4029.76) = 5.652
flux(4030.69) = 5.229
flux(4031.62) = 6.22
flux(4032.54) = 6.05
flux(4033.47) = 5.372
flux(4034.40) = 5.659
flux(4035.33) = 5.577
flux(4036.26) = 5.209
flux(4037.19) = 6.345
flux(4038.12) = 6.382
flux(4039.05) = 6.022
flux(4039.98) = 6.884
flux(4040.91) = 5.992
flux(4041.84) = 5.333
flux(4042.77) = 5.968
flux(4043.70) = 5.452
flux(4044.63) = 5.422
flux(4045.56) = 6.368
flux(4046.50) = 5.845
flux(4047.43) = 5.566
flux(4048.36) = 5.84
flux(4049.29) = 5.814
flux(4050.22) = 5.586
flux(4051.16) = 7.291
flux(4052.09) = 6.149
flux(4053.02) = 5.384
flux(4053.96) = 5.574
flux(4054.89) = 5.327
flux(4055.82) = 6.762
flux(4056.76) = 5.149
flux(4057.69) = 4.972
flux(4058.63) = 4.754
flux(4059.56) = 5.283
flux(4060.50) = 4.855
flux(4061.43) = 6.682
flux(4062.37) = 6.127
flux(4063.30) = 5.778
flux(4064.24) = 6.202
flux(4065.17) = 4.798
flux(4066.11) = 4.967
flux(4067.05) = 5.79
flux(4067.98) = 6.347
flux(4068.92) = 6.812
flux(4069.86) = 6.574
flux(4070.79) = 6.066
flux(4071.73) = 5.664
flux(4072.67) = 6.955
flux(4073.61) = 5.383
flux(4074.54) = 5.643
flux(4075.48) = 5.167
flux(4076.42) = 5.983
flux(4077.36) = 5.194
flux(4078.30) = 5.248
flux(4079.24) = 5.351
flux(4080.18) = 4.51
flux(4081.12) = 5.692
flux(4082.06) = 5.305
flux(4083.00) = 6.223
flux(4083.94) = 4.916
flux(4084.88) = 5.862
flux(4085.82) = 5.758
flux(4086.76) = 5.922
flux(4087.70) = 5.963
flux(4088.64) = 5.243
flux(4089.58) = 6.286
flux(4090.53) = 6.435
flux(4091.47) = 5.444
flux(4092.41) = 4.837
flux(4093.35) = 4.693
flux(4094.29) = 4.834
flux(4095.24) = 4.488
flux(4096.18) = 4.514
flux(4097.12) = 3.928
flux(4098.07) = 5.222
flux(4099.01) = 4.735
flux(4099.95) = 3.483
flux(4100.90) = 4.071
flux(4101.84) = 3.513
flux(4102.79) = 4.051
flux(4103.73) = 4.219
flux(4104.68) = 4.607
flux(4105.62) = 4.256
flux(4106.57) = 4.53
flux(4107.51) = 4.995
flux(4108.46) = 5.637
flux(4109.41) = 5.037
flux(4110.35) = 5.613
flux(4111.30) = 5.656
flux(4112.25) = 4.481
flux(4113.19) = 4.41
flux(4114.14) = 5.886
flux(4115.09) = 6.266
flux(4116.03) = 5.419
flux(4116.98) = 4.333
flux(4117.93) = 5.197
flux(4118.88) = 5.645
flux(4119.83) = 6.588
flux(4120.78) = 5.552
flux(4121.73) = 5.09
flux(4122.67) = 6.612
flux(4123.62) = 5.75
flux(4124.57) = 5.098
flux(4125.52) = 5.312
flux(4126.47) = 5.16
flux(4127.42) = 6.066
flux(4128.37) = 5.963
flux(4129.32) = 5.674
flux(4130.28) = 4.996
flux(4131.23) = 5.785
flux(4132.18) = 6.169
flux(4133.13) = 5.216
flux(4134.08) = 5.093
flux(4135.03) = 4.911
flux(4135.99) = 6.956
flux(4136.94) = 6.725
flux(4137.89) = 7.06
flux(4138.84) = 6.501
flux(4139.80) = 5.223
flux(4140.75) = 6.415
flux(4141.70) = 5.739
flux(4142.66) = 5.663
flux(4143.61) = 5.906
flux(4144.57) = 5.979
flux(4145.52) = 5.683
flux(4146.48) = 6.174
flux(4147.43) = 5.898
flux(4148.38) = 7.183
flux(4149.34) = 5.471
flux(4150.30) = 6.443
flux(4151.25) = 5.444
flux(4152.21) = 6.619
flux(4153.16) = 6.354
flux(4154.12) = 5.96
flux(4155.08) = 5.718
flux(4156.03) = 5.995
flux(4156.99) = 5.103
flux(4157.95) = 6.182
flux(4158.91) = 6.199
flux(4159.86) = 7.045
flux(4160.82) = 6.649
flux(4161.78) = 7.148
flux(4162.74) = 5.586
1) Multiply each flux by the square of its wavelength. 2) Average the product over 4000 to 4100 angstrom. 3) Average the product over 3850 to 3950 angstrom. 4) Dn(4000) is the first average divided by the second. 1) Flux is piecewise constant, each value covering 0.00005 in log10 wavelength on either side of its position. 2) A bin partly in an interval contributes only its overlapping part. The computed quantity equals 1.3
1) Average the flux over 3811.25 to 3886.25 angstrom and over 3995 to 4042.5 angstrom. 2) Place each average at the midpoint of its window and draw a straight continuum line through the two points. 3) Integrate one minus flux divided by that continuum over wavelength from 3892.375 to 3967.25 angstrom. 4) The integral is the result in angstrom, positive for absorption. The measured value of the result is 7.57 angstrom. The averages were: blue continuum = 4.54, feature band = 4.66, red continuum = 5.91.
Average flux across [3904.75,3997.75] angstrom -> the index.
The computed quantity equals 4.73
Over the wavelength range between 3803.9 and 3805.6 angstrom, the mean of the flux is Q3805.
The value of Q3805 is 4.18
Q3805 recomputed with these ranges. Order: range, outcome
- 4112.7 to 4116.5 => 5.5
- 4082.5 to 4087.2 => 5.74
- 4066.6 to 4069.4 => 6.32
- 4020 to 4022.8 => 5.73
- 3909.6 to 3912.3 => 5.15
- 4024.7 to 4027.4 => 6.95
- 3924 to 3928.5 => 4.68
